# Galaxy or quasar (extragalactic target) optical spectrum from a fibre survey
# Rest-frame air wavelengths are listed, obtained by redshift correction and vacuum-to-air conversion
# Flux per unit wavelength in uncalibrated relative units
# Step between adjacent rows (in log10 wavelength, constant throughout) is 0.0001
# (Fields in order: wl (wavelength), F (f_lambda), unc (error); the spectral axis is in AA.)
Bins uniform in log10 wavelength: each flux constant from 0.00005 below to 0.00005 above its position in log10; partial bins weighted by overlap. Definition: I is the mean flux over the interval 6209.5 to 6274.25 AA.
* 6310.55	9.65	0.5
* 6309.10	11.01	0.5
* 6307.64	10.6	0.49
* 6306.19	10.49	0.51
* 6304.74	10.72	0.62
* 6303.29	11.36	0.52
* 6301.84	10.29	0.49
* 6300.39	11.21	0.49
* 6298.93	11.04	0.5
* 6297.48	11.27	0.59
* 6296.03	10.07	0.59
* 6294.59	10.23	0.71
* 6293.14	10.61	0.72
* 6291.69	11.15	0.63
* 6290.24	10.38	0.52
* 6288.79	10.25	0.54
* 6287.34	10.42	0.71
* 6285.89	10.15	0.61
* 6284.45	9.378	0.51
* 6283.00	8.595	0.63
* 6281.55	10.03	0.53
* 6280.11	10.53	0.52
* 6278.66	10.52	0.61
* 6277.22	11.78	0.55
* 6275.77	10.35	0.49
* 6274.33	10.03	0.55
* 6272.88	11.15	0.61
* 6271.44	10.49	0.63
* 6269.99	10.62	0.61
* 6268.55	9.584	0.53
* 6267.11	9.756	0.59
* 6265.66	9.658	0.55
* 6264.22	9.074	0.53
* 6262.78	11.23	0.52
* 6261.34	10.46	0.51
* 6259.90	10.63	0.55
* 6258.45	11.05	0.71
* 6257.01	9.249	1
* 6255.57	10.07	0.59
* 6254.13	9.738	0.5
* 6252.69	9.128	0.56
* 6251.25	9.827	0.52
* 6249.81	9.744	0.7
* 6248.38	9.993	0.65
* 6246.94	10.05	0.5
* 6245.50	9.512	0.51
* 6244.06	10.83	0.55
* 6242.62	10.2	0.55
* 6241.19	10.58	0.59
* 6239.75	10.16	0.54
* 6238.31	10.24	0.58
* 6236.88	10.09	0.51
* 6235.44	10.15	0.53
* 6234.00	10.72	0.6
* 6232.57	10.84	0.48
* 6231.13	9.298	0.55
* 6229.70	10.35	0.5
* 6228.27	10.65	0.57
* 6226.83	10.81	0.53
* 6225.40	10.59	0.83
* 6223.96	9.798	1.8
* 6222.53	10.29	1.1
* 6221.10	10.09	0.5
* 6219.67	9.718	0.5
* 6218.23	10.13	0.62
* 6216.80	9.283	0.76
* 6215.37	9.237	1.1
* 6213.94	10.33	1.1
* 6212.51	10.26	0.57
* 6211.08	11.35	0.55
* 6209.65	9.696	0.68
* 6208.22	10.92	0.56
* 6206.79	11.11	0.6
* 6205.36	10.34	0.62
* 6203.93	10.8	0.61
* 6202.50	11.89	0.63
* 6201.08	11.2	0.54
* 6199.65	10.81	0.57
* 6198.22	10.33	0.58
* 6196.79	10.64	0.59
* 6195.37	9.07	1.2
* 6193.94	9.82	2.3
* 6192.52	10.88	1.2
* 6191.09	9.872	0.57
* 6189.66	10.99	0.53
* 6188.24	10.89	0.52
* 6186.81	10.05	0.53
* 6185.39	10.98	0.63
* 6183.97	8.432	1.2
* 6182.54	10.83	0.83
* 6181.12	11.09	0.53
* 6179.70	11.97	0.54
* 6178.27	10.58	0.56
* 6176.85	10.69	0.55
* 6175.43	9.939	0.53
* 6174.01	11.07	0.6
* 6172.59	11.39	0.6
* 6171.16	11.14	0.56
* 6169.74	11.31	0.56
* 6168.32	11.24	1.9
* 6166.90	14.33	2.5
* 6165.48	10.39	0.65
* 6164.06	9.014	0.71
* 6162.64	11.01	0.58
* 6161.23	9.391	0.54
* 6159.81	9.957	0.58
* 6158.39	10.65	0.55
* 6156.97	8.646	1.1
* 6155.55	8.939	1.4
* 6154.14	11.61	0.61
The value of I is 10.2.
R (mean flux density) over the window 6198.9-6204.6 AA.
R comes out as 11.2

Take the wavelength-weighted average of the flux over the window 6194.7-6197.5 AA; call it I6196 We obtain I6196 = 9.89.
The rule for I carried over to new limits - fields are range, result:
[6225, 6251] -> 10.3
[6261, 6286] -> 10.2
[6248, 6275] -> 10.1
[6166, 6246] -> 10.5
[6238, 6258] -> 9.96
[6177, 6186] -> 10.6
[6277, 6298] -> 10.3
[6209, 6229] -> 10.2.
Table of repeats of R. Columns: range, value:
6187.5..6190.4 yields 10.9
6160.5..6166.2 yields 9.97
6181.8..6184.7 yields 9.66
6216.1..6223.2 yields 9.9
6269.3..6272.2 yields 10.6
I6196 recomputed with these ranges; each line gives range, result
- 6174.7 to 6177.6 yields 10.3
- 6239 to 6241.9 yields 10.3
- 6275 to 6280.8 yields 10.8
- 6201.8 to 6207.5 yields 11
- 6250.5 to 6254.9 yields 9.57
